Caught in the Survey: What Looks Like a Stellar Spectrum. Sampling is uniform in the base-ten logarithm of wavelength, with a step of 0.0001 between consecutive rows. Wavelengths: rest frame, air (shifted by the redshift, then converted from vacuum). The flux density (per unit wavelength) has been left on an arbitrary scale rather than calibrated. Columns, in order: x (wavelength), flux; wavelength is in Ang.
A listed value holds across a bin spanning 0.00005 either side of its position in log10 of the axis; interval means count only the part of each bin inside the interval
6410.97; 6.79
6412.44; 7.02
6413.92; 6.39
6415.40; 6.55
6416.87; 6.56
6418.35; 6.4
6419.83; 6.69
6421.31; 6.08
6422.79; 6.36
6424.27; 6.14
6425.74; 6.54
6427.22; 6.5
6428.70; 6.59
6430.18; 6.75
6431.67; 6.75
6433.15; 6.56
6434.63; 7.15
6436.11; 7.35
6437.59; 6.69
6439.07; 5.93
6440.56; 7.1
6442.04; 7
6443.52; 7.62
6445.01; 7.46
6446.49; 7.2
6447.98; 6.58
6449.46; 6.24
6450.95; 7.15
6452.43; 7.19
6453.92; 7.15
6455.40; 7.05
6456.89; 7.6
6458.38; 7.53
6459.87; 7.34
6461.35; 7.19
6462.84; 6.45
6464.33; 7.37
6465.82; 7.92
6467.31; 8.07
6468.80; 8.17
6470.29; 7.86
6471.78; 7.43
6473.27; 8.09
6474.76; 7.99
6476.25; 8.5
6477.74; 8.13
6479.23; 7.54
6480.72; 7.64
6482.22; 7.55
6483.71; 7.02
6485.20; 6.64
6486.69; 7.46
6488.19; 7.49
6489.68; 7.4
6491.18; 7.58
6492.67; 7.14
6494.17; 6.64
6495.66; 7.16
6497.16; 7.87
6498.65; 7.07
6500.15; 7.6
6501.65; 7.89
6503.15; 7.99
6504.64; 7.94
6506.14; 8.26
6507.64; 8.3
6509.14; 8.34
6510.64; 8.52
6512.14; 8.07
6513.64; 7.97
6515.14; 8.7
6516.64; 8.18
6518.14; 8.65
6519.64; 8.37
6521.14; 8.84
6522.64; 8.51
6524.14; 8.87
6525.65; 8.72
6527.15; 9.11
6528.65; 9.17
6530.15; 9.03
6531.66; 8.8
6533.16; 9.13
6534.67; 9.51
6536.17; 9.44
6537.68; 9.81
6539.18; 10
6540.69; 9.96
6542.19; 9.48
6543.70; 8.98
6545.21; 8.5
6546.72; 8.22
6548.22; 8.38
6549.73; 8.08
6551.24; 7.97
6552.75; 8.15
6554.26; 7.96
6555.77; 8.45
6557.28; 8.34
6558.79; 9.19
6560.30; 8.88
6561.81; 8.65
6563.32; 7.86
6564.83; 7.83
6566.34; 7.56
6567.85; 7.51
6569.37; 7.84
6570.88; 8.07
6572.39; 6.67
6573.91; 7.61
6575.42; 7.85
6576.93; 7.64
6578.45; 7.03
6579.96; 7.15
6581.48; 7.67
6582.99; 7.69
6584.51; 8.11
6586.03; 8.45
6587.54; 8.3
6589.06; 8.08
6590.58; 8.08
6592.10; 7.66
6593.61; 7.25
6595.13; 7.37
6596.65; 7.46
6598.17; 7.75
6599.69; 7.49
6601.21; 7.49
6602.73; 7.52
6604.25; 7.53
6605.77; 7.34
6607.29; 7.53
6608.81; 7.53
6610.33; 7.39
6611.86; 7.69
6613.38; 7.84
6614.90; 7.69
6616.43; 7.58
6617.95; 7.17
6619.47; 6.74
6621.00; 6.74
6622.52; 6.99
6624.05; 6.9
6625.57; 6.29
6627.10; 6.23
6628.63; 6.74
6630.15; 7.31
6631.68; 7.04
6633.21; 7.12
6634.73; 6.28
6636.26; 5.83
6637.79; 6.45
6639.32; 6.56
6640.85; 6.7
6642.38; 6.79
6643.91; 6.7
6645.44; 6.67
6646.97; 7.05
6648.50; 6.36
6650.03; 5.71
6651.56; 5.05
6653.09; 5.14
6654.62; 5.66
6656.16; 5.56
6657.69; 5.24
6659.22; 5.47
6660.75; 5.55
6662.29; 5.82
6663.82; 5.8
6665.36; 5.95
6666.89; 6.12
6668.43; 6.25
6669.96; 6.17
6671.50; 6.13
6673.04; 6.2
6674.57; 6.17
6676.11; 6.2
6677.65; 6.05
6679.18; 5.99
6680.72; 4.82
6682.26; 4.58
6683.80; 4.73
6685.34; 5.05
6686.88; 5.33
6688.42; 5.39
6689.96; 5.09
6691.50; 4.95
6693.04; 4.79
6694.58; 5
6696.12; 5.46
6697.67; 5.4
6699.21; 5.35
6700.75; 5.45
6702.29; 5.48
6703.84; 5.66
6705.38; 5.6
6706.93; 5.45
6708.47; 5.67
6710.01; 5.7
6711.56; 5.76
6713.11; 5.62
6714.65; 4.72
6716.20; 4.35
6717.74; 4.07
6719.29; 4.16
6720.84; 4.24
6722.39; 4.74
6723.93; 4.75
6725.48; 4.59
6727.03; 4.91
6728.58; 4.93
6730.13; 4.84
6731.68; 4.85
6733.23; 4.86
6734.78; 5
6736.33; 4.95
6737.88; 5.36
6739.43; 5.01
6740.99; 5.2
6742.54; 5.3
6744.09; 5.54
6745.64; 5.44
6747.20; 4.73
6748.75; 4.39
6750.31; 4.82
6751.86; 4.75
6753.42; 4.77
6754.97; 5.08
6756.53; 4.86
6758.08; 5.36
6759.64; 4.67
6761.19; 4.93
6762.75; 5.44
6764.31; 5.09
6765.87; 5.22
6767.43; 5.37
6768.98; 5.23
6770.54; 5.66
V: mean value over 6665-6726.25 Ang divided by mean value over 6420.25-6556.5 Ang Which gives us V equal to 0.68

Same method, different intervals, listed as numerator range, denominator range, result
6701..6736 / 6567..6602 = 0.65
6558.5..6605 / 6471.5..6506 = 1.03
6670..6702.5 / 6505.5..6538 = 0.62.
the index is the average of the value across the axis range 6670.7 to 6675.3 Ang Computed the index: 6.17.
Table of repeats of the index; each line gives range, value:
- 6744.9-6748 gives 5.07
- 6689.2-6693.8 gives 4.95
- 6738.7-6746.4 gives 5.3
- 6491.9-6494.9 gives 6.9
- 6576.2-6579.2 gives 7.32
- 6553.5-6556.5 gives 8.2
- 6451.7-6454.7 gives 7.17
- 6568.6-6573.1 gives 7.53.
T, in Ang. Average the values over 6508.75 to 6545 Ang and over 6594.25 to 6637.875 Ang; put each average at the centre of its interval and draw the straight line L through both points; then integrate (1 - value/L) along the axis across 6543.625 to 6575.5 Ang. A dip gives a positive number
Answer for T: 0.67 Ang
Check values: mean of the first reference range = 8.92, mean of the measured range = 8.1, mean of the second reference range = 7.15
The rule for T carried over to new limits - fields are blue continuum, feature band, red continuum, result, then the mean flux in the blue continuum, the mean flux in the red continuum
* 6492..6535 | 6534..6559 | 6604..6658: -3.2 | 8.28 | 6.7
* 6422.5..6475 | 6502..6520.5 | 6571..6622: -2.5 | 7.11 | 7.55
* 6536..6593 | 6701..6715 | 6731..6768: 0.5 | 8.22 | 5.04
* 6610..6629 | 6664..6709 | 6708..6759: 2.2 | 7.07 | 4.94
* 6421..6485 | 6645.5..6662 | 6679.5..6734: -0.7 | 7.18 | 5.05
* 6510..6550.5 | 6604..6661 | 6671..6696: -0.6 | 8.85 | 5.4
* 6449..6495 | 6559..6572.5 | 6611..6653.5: -1.9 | 7.44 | 6.7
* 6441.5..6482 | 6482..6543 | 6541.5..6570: -2.9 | 7.46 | 8.3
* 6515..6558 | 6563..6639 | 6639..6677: -0.5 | 8.81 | 6.03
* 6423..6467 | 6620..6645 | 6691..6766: -4.3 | 6.97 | 5.04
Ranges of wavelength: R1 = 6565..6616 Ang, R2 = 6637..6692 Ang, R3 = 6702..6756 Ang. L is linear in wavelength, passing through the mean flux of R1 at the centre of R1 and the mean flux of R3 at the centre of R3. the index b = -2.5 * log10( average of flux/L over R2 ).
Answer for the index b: 0.07 mag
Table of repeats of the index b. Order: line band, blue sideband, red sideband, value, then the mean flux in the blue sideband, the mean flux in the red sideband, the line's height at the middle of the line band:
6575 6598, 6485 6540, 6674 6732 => -0.09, 8.29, 5.15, 7.07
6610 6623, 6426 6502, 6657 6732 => -0.22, 7.27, 5.32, 5.98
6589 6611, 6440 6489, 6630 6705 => -0.19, 7.42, 5.81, 6.35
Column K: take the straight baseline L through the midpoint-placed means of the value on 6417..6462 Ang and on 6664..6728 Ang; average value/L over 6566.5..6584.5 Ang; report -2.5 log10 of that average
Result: -0.241 mag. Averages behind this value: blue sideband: 6.86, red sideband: 5.32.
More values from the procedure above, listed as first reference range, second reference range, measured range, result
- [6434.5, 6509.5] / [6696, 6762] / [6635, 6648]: -0.13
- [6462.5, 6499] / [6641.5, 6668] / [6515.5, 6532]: -0.22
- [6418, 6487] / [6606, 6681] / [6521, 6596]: -0.23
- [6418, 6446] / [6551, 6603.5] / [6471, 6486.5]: -0.08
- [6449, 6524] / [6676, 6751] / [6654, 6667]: 0.01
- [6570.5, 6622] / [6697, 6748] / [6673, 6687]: 0.08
